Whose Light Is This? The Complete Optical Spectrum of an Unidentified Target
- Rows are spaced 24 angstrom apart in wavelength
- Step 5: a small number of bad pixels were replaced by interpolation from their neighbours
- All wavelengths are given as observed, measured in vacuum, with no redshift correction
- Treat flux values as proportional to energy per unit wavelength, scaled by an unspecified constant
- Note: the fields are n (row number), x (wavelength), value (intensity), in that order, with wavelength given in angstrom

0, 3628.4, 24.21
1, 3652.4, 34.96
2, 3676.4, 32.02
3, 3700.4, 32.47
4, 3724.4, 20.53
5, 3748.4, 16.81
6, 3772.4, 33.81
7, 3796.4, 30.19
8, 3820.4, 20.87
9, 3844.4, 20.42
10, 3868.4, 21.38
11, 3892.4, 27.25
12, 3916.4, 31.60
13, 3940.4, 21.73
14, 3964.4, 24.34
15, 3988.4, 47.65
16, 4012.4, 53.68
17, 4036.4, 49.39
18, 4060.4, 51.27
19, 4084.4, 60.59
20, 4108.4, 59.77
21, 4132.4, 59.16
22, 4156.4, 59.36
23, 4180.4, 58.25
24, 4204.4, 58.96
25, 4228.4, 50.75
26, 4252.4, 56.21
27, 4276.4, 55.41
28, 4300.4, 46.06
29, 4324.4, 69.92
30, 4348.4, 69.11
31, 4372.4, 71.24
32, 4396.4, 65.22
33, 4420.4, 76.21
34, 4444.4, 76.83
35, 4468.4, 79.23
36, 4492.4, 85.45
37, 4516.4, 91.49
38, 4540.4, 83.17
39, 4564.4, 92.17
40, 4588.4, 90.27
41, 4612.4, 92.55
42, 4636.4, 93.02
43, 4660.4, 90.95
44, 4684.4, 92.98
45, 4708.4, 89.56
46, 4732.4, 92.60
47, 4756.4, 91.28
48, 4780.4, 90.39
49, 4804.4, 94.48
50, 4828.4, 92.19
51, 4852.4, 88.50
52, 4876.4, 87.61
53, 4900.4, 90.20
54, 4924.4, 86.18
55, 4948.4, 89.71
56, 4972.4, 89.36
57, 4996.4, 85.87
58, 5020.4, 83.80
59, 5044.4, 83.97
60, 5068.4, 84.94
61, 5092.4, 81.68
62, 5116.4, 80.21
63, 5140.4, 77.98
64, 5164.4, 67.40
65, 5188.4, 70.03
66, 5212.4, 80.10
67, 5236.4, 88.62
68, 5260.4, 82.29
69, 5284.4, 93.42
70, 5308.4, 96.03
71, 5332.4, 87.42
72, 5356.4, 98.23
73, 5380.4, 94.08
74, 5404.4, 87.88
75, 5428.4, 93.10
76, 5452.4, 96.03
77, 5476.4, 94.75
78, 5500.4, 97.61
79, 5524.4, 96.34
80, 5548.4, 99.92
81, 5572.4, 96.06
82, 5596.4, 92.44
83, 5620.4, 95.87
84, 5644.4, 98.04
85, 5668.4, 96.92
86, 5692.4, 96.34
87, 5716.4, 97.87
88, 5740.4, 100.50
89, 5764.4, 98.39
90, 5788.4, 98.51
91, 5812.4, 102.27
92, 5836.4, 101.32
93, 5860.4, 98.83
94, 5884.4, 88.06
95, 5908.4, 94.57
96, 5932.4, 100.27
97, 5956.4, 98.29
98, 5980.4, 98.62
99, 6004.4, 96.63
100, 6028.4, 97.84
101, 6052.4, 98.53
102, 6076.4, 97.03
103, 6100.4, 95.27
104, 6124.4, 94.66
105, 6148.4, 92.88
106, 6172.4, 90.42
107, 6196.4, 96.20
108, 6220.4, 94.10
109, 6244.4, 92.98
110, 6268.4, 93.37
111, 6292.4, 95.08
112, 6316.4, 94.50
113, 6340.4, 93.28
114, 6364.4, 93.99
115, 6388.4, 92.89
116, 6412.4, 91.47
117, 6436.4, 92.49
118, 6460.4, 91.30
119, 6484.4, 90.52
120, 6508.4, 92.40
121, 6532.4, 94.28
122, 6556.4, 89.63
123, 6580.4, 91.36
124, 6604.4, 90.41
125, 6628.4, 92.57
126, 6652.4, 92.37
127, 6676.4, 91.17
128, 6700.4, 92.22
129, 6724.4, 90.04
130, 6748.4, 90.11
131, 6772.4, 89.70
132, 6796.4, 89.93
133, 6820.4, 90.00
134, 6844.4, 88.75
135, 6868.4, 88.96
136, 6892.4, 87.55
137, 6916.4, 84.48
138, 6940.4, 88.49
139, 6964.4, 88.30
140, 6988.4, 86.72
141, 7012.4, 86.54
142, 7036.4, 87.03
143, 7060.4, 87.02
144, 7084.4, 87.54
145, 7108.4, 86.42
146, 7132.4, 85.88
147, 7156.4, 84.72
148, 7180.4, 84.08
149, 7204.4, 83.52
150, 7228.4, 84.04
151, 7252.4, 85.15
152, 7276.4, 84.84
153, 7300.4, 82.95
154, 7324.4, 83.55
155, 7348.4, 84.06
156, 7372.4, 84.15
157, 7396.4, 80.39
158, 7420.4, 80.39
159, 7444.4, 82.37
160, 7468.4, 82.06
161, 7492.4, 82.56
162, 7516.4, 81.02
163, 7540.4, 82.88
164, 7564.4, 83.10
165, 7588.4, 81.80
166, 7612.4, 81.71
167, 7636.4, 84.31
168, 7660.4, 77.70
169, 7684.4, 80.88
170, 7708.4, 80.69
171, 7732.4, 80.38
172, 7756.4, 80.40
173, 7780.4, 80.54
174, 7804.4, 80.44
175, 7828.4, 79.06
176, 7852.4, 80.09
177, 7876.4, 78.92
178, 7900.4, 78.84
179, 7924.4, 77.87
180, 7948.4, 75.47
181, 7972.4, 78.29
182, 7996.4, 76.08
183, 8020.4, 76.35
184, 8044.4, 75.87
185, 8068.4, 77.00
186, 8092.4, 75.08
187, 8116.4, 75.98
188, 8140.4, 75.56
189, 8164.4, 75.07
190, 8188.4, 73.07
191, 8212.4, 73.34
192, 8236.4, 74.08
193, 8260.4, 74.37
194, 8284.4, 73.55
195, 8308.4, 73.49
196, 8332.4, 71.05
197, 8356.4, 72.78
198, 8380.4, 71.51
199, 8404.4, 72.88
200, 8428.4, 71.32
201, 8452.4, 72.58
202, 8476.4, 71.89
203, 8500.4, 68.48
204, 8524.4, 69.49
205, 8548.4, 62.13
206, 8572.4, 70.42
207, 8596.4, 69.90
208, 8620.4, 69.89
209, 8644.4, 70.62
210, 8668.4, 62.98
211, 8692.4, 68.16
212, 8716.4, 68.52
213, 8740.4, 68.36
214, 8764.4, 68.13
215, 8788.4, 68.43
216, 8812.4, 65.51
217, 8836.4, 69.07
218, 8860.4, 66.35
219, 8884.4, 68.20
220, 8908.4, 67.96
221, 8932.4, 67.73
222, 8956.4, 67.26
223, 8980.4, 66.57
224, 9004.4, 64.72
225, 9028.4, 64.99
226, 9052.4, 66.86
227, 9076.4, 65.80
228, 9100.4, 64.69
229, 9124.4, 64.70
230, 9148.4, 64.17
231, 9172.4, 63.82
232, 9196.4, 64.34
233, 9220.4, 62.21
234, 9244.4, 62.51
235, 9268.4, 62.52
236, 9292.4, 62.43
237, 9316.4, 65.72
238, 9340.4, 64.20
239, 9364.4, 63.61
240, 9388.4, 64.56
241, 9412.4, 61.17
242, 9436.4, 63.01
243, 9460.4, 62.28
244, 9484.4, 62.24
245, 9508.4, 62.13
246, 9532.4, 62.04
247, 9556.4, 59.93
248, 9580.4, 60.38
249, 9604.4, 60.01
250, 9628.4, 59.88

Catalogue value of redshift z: 0.000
